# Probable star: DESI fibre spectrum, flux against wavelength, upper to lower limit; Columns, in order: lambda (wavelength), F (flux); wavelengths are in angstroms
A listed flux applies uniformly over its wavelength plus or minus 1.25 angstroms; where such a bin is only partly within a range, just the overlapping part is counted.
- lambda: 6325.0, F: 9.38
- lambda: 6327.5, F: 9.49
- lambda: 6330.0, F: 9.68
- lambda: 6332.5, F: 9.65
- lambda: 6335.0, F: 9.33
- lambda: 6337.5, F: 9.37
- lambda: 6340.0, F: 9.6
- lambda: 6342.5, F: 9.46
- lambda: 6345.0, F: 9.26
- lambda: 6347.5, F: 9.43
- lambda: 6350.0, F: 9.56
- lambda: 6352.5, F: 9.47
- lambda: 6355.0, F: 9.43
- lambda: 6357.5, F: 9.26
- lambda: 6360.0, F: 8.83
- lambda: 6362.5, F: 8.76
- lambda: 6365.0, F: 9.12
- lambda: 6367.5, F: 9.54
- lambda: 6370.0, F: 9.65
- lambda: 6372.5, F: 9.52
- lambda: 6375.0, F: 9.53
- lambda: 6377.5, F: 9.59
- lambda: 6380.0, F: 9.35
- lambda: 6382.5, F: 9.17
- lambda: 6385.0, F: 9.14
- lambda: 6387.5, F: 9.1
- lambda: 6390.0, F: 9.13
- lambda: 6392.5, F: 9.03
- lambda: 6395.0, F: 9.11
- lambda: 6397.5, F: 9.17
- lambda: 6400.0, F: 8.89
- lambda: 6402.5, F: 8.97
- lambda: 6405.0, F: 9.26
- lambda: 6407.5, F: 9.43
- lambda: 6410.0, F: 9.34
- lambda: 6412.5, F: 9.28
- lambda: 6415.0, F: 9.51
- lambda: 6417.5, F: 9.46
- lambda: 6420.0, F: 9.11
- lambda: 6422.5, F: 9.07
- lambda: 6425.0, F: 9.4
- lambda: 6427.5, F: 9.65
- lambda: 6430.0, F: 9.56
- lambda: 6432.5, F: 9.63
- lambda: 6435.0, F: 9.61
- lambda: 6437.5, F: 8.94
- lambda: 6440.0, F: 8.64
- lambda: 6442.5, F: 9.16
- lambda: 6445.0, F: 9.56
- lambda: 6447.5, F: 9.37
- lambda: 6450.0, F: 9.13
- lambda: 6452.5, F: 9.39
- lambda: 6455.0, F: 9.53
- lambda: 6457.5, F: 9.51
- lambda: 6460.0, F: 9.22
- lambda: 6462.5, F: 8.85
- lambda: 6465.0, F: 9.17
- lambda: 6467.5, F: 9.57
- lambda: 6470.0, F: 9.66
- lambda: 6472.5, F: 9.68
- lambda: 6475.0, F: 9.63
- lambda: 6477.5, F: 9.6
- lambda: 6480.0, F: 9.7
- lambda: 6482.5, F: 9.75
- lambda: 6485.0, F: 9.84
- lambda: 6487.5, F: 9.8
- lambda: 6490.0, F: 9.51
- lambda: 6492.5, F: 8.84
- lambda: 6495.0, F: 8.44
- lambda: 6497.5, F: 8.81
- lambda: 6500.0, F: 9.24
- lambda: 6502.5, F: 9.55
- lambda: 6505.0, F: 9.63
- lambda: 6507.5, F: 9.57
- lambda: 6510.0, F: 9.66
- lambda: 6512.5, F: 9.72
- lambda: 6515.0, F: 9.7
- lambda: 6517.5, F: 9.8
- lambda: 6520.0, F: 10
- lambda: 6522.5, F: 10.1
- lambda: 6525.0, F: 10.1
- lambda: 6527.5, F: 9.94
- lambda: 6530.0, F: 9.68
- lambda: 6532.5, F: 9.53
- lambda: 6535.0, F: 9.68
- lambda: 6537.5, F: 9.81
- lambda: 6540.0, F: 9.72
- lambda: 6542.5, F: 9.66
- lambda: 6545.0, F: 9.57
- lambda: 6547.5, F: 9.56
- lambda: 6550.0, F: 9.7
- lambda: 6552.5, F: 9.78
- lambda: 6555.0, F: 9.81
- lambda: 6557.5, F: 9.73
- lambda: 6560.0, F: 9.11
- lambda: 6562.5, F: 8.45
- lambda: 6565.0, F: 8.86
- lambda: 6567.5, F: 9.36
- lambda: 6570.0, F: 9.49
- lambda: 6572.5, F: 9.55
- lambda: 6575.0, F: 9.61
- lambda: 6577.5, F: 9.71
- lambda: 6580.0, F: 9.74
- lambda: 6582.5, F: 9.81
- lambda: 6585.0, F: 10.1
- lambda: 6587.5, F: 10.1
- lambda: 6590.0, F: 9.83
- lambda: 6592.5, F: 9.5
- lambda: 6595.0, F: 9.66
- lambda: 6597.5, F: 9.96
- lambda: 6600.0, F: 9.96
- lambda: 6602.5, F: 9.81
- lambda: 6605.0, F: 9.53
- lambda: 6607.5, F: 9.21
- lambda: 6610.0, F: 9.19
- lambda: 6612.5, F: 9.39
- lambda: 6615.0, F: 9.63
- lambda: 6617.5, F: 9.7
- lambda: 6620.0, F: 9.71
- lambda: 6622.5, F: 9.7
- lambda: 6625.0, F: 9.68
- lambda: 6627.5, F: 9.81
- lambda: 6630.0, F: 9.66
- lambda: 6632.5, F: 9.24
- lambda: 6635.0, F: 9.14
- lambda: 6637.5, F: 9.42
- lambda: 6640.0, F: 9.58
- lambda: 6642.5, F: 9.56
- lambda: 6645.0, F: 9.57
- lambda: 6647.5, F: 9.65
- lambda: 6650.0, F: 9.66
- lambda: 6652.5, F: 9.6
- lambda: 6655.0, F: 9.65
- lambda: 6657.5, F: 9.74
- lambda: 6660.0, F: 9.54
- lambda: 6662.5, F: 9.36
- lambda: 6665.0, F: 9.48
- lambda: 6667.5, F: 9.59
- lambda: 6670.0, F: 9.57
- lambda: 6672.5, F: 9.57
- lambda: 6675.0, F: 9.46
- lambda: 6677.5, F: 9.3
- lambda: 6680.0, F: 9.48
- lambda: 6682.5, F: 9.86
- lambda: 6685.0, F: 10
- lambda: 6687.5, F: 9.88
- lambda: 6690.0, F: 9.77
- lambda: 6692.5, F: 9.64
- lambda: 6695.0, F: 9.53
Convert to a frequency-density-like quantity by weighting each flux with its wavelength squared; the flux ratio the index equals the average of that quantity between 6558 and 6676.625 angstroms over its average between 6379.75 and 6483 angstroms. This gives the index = 1.09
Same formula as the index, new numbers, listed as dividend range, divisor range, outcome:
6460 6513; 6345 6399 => 1.05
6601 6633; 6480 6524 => 1.04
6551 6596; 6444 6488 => 1.04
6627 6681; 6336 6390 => 1.12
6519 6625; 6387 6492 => 1.07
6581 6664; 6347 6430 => 1.11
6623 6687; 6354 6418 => 1.12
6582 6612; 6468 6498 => 1.06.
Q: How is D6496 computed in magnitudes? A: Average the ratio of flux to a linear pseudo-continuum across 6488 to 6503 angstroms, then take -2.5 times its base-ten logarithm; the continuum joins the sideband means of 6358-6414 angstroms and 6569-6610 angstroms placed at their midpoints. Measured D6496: 0.05 mag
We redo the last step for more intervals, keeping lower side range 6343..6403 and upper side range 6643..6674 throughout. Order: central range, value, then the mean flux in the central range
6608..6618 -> 0.01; 9.44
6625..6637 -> 0.01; 9.48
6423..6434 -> -0.02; 9.53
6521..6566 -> -0.02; 9.61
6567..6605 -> -0.03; 9.75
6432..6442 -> 0.02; 9.17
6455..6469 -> 0.01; 9.29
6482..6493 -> -0.02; 9.58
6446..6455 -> 0.00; 9.34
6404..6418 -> -0.01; 9.38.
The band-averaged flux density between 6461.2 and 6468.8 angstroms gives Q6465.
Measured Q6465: 9.2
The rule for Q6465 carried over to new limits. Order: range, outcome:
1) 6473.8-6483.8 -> 9.67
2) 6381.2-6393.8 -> 9.11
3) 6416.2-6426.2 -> 9.26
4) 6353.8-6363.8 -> 9.07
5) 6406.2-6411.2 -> 9.38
